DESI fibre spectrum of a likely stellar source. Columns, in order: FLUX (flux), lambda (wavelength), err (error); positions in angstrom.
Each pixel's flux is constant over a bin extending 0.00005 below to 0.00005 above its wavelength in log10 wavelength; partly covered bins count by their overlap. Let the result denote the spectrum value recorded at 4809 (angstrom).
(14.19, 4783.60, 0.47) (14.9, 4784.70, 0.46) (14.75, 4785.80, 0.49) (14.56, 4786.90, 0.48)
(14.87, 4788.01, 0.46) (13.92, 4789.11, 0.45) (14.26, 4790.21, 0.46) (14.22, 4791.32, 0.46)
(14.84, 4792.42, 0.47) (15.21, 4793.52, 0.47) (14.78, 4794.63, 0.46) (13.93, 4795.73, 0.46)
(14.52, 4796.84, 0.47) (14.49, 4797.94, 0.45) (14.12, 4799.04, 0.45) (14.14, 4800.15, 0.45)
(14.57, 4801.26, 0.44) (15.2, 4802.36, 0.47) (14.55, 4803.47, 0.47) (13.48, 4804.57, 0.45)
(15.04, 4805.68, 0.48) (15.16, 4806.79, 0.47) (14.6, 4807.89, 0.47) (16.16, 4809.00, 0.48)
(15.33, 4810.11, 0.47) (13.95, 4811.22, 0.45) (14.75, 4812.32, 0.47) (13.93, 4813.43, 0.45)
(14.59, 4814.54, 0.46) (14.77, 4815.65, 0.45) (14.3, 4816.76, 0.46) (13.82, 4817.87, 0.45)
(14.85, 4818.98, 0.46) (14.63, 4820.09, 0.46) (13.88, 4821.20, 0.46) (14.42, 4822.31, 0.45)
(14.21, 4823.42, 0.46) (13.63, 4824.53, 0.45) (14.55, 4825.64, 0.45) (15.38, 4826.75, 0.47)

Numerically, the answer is 16.16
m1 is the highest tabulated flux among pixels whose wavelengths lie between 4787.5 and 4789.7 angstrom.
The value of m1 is 14.87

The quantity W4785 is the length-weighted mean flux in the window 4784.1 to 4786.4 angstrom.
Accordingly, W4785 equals 14.8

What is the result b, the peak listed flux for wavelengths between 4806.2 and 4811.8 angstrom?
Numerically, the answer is 16.16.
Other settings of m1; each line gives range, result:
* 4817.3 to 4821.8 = 14.85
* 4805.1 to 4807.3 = 15.16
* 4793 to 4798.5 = 15.21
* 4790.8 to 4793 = 14.84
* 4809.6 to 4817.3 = 15.33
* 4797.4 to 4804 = 15.2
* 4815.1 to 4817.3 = 14.77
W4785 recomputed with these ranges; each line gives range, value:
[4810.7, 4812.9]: 14.4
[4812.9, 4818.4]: 14.3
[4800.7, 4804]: 14.8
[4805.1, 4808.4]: 14.9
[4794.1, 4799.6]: 14.4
